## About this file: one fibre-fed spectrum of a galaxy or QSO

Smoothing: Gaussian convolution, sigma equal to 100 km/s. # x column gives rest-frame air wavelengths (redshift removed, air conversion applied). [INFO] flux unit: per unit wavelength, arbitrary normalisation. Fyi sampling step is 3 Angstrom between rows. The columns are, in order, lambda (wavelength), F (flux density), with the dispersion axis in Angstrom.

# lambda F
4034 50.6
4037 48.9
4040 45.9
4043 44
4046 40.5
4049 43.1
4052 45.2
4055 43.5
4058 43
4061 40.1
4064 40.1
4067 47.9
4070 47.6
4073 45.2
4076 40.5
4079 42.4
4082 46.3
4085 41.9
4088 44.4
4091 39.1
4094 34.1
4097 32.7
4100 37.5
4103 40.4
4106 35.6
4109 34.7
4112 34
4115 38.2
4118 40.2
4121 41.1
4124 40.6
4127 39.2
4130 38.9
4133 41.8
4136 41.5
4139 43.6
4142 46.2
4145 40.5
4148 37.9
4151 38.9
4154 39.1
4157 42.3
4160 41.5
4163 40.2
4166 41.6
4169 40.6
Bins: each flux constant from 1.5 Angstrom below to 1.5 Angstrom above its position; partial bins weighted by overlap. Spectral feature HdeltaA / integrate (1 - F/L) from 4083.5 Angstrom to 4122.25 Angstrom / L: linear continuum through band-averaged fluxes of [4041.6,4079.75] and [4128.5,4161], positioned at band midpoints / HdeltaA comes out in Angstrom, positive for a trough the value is 3.9 Angstrom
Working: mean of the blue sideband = 43.3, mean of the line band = 38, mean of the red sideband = 41.1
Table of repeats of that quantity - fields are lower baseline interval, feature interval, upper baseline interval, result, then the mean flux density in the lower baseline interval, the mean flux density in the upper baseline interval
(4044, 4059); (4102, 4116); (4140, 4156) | 1.8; 43.1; 40.7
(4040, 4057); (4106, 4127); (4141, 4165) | 1.8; 43.5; 40.7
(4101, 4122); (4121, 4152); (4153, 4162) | -1.2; 37.7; 41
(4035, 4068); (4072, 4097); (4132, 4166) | 1.1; 43.9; 41.2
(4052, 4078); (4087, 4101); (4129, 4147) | 1.8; 43.6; 42.1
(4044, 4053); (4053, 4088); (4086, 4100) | -2.9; 42.9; 37.7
